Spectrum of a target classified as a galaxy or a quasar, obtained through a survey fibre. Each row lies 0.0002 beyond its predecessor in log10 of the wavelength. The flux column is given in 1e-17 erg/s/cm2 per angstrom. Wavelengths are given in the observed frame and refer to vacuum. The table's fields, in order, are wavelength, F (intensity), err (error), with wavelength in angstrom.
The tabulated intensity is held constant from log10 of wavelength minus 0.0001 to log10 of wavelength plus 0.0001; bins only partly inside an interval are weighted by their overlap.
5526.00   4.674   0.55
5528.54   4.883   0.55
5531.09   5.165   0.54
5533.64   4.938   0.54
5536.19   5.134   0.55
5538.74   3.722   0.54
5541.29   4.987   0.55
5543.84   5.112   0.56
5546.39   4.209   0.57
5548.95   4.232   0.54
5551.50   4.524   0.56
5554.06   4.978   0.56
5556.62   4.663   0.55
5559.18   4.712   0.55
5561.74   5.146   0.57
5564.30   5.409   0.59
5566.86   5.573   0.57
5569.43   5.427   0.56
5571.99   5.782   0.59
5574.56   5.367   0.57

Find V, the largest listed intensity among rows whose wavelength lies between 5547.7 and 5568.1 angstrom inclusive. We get 5.573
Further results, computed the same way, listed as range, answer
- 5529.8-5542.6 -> 5.165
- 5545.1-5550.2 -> 4.232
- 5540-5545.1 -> 5.112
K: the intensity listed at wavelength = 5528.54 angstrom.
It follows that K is 4.883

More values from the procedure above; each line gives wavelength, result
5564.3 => 5.409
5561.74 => 5.146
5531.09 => 5.165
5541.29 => 4.987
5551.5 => 4.524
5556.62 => 4.663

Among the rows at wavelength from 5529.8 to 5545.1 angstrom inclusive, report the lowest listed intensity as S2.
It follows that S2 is 3.722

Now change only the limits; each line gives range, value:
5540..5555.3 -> 4.209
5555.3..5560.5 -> 4.663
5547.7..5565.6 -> 4.232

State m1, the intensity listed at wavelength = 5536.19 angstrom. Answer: 5.134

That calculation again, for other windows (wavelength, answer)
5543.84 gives 5.112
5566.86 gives 5.573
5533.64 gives 4.938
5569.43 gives 5.427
